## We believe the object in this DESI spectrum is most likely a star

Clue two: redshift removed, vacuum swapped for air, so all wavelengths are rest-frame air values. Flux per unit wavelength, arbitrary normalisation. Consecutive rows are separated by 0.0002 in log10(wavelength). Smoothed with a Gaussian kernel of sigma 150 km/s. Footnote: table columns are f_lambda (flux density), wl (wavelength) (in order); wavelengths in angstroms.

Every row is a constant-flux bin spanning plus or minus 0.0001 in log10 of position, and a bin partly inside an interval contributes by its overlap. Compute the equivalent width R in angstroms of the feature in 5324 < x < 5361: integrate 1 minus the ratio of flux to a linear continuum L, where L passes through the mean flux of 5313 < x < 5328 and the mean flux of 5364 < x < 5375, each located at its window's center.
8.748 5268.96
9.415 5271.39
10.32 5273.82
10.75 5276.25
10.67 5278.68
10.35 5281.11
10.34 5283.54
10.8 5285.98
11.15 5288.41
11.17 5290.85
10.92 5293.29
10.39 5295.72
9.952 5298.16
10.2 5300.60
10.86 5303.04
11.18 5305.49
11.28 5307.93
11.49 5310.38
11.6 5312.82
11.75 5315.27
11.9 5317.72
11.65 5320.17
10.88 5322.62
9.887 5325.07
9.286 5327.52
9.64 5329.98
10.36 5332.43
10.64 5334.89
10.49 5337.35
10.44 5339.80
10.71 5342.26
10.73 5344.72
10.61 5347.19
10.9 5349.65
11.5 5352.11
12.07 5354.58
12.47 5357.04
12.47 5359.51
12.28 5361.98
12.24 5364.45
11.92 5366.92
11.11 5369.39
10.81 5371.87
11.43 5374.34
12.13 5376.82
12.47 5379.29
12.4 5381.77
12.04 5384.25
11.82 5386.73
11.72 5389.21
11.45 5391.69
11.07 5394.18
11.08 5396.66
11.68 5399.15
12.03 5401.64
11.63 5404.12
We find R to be 1.3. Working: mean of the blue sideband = 11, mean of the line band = 10.8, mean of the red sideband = 11.5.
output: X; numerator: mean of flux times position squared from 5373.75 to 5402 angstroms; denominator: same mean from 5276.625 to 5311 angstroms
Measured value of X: 1.13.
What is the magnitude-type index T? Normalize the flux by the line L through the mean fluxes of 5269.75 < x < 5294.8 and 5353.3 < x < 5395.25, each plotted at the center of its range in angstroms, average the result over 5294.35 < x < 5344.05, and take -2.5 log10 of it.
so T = 0.03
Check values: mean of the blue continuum 10.6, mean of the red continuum 11.9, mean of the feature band 10.7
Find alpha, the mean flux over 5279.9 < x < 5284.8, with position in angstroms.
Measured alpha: 10.3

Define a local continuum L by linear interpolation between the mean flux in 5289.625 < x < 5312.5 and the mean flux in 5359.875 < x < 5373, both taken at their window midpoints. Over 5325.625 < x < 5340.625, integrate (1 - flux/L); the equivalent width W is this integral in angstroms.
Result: 1.55 angstroms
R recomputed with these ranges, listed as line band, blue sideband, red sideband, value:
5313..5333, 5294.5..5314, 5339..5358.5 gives 0.52 angstroms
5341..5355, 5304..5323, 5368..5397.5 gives 0.64 angstroms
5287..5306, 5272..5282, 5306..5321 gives 0.60 angstroms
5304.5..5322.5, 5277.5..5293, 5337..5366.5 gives -0.75 angstroms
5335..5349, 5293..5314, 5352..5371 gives 1.22 angstroms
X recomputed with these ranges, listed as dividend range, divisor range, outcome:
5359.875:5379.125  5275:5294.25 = 1.13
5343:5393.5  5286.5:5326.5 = 1.09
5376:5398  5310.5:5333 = 1.12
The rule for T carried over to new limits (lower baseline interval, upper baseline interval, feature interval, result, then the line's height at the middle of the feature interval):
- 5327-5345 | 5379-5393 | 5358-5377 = -0.04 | 11.3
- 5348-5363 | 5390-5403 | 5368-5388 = -0.01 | 11.7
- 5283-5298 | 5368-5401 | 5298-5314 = -0.01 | 10.9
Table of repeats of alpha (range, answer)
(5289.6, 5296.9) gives 10.8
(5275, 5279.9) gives 10.7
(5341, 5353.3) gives 10.9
